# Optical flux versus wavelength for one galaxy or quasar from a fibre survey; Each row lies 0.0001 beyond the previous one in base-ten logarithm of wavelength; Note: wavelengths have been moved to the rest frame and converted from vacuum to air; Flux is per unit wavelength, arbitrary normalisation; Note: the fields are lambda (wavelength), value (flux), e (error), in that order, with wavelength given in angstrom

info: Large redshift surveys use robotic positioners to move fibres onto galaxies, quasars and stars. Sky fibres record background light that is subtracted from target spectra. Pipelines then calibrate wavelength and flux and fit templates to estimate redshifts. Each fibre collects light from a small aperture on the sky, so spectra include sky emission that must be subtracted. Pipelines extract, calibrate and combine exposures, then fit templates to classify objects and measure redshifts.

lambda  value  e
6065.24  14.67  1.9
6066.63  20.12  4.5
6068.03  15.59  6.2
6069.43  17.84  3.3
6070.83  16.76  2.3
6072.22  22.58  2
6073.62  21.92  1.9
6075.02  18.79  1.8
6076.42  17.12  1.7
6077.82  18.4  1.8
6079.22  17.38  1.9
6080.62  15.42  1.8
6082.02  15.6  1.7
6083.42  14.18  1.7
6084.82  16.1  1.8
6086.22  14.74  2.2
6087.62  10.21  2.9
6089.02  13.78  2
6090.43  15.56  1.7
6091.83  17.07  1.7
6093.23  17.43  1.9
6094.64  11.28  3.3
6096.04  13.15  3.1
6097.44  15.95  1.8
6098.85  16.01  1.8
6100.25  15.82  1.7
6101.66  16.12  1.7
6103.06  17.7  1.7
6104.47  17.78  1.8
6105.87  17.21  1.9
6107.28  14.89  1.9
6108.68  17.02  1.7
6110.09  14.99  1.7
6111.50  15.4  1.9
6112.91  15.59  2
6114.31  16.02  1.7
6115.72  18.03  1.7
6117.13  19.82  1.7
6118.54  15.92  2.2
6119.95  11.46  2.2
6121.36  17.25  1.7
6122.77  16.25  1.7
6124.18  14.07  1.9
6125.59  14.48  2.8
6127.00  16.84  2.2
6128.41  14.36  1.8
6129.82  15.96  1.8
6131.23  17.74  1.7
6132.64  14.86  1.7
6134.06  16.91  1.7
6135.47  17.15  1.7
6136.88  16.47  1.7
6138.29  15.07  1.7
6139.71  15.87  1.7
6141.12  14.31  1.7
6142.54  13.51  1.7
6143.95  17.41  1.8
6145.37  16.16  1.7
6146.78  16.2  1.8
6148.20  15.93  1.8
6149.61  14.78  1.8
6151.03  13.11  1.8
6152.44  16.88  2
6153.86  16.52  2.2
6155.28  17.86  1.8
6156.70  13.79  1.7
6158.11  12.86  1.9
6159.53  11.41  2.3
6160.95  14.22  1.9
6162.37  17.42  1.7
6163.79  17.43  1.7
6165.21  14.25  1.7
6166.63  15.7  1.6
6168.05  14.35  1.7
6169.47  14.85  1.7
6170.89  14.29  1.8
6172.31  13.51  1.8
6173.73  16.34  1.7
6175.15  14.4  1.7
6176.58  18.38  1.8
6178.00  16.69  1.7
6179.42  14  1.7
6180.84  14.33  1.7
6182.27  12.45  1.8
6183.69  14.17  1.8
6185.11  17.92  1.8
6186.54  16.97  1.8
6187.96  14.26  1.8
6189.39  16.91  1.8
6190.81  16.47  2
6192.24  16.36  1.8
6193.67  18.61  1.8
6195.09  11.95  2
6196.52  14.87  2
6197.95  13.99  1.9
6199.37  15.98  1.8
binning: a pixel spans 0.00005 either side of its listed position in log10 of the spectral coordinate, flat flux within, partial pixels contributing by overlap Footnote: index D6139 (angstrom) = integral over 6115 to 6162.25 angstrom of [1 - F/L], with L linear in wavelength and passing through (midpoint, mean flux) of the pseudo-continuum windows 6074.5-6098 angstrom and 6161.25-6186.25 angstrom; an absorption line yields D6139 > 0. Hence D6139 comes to -0.69 angstrom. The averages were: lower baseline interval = 15.4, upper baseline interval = 15.3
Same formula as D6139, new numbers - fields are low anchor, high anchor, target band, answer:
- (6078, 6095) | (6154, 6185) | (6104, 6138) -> -2.4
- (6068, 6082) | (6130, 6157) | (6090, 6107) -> 1.4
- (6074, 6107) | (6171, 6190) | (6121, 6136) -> -0.3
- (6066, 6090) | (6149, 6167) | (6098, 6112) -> -0.1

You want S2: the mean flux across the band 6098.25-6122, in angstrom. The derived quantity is 16.3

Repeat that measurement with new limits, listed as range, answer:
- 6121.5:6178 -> 15.5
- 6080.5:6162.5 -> 15.5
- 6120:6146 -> 15.7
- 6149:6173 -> 14.9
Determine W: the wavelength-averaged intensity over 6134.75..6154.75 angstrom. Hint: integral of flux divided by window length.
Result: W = 15.7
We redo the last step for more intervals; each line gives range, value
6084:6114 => 15.4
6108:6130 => 15.8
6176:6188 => 15.5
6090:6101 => 15.3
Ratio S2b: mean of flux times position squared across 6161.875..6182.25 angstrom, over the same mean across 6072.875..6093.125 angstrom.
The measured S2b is 0.97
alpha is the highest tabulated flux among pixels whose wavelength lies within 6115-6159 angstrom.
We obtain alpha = 19.82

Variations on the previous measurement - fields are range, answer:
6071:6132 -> 22.58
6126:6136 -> 17.74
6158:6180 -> 18.38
